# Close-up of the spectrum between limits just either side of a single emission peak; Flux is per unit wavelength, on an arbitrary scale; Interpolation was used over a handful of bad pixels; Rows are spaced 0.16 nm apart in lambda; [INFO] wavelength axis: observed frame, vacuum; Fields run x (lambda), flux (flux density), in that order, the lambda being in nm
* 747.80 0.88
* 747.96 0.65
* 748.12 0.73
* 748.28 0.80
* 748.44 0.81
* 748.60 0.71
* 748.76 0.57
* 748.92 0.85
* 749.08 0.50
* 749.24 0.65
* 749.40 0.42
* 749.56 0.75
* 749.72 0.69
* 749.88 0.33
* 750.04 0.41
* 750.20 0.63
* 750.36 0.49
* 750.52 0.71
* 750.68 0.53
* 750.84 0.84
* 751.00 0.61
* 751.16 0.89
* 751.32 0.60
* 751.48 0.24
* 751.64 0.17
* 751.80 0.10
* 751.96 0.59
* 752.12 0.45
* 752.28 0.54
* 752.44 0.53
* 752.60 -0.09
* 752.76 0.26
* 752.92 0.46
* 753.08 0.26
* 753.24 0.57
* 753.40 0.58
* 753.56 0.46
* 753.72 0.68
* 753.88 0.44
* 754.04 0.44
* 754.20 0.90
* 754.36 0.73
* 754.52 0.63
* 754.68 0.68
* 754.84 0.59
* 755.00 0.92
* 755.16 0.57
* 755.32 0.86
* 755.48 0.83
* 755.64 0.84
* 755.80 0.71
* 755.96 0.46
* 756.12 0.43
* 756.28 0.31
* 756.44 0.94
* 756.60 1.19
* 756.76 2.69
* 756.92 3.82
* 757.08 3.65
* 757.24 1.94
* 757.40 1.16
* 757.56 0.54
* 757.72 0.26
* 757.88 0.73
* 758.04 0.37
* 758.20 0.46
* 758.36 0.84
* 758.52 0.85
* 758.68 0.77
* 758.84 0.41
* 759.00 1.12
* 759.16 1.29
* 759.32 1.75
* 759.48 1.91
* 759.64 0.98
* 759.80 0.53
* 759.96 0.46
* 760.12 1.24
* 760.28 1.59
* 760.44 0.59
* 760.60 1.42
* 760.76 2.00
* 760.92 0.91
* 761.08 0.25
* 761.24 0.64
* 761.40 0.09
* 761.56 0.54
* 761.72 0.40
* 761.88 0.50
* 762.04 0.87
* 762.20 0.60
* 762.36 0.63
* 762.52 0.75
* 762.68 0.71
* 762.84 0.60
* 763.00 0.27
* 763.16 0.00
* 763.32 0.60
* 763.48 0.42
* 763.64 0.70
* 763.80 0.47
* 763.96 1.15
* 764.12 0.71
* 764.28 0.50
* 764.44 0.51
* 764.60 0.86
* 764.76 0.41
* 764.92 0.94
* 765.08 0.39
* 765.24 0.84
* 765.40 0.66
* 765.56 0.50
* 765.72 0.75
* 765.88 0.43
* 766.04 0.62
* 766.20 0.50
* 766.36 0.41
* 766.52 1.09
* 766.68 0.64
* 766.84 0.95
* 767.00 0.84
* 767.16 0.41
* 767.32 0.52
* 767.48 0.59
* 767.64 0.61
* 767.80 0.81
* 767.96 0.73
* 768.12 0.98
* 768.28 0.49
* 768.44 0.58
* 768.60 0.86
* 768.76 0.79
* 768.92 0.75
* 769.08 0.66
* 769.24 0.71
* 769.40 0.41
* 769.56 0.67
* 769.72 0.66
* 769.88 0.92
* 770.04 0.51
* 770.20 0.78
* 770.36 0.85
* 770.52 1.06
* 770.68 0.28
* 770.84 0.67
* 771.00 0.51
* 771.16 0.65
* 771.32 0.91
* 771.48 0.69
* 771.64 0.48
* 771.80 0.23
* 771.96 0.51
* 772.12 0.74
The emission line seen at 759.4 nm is [N II] 6583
